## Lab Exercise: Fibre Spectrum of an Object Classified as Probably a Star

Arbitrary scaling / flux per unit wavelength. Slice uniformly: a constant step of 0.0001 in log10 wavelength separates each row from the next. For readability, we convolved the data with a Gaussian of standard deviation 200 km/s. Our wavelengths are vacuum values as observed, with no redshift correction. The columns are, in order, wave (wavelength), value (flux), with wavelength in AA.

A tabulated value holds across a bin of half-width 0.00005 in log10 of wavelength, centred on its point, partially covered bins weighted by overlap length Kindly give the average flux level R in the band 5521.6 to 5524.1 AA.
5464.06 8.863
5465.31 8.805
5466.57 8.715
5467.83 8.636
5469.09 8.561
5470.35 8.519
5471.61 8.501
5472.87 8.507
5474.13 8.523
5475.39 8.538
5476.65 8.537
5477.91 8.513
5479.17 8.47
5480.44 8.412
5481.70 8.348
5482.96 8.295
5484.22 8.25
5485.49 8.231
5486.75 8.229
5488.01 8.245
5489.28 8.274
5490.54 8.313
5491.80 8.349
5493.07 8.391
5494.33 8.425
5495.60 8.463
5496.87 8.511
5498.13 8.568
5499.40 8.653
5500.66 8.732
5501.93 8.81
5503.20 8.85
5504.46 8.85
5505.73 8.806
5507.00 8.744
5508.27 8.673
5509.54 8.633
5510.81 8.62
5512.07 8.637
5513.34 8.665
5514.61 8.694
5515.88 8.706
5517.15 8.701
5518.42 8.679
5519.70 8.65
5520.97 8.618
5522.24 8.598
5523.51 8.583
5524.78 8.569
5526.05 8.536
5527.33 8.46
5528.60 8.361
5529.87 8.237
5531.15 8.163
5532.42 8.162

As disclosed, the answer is 8.6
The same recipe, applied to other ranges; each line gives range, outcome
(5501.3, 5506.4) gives 8.83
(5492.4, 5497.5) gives 8.44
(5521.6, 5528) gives 8.55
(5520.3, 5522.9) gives 8.62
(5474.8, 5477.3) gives 8.54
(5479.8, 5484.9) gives 8.31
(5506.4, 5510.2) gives 8.67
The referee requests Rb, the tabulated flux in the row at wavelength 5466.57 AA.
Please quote 8.715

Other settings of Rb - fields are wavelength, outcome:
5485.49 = 8.231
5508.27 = 8.673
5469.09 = 8.561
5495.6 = 8.463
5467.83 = 8.636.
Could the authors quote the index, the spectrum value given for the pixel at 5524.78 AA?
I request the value 8.569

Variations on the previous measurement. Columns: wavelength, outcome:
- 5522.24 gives 8.598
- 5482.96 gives 8.295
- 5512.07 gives 8.637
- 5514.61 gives 8.694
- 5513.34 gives 8.665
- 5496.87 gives 8.511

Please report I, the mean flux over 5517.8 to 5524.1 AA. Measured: 8.62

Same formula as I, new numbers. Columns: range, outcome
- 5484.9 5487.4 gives 8.25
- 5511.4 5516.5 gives 8.69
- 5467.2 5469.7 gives 8.59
